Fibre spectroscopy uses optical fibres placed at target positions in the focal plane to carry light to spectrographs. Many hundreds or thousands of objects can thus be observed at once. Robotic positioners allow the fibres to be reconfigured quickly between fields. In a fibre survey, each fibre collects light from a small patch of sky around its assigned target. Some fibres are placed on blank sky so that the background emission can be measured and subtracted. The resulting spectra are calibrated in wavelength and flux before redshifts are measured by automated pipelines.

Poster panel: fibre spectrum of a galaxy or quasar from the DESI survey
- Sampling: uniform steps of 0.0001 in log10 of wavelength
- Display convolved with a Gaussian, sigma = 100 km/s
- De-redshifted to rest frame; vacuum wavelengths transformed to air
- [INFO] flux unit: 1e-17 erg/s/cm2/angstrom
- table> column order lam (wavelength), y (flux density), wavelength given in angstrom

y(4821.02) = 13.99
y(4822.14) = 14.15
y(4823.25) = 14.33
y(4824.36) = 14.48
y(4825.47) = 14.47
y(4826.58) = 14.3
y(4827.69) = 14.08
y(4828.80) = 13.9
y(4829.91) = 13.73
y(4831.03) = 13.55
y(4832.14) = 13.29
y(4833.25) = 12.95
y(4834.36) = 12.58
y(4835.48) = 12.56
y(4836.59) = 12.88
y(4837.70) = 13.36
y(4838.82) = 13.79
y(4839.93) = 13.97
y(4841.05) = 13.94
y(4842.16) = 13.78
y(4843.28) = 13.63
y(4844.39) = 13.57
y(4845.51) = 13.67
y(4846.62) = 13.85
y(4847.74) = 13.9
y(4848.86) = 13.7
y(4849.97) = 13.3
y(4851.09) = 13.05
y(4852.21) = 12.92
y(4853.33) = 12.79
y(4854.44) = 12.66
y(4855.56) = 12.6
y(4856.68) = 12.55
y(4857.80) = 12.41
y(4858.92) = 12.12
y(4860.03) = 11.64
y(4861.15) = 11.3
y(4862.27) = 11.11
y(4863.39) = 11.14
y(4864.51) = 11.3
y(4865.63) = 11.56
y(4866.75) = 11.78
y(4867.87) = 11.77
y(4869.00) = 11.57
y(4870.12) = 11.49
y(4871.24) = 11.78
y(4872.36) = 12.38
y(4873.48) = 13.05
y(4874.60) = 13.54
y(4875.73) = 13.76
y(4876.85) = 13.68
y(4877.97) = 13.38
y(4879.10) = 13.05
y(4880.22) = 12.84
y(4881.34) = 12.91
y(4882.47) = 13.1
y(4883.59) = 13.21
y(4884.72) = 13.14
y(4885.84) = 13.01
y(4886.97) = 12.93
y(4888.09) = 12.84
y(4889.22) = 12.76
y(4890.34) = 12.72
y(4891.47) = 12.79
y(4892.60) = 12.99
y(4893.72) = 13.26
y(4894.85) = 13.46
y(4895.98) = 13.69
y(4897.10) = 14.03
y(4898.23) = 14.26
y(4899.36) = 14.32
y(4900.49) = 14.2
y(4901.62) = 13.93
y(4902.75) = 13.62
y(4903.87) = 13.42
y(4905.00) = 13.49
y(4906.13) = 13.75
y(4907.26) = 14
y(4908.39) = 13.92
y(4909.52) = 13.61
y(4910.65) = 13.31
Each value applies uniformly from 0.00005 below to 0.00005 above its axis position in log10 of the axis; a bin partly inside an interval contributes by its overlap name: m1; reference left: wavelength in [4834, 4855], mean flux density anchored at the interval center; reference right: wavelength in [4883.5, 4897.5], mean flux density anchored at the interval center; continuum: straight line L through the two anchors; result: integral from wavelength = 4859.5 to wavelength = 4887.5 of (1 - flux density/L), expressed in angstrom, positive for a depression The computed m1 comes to 1.69 angstrom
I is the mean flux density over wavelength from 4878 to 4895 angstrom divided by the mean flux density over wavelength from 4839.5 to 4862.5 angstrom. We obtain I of 1.0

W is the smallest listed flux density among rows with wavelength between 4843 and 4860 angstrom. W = 12.12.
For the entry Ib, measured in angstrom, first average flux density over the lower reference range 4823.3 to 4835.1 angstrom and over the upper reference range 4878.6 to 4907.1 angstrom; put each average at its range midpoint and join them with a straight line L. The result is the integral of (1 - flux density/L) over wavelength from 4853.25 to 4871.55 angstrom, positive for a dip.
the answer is 2.3 angstrom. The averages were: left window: 13.7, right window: 13.4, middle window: 11.8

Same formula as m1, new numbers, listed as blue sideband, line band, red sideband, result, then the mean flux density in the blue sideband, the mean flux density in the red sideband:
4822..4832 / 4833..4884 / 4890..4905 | 4.0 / 14.1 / 13.6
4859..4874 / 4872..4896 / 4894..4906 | -0.6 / 11.7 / 13.8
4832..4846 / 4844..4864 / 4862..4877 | 0.2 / 13.4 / 12.1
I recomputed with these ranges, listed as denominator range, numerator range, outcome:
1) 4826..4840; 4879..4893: 0.96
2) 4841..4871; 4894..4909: 1.11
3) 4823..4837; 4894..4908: 1.02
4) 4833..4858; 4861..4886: 0.94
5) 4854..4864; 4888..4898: 1.11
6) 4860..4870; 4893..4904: 1.21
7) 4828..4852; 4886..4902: 1.00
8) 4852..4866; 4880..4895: 1.08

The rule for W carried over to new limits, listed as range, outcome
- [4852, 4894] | 11.11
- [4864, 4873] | 11.3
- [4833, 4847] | 12.56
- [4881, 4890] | 12.76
